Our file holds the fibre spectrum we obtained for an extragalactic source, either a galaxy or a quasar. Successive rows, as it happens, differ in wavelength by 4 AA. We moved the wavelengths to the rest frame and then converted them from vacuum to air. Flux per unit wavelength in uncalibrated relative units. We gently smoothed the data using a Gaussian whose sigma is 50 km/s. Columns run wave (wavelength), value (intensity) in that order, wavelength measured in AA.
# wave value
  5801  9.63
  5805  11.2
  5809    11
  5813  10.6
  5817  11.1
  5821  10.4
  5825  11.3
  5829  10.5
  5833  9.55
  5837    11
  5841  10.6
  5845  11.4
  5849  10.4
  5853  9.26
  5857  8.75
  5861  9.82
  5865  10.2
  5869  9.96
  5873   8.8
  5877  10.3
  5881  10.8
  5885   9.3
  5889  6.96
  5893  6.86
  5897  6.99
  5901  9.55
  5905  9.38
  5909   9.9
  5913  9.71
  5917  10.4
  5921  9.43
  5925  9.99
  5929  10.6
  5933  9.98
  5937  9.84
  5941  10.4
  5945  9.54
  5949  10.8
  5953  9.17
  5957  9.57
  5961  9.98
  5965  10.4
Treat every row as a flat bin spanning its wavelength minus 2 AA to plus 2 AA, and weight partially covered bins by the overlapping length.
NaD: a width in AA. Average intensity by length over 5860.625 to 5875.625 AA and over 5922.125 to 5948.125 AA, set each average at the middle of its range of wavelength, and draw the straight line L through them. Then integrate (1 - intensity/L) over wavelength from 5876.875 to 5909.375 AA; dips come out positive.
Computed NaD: 3.6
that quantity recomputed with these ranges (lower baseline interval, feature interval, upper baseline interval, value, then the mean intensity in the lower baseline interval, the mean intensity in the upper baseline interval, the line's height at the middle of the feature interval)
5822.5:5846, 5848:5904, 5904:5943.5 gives 6.71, 10.7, 9.97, 10.4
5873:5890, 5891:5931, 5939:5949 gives 2.00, 9.42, 10.1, 9.76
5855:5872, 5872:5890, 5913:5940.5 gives 0.66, 9.63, 10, 9.74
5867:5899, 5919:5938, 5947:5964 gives -0.99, 8.75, 9.91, 9.48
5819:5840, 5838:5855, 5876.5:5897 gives -0.82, 10.6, 8.56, 9.96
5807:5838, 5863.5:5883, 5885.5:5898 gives -4.52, 10.7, 7.22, 8.14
